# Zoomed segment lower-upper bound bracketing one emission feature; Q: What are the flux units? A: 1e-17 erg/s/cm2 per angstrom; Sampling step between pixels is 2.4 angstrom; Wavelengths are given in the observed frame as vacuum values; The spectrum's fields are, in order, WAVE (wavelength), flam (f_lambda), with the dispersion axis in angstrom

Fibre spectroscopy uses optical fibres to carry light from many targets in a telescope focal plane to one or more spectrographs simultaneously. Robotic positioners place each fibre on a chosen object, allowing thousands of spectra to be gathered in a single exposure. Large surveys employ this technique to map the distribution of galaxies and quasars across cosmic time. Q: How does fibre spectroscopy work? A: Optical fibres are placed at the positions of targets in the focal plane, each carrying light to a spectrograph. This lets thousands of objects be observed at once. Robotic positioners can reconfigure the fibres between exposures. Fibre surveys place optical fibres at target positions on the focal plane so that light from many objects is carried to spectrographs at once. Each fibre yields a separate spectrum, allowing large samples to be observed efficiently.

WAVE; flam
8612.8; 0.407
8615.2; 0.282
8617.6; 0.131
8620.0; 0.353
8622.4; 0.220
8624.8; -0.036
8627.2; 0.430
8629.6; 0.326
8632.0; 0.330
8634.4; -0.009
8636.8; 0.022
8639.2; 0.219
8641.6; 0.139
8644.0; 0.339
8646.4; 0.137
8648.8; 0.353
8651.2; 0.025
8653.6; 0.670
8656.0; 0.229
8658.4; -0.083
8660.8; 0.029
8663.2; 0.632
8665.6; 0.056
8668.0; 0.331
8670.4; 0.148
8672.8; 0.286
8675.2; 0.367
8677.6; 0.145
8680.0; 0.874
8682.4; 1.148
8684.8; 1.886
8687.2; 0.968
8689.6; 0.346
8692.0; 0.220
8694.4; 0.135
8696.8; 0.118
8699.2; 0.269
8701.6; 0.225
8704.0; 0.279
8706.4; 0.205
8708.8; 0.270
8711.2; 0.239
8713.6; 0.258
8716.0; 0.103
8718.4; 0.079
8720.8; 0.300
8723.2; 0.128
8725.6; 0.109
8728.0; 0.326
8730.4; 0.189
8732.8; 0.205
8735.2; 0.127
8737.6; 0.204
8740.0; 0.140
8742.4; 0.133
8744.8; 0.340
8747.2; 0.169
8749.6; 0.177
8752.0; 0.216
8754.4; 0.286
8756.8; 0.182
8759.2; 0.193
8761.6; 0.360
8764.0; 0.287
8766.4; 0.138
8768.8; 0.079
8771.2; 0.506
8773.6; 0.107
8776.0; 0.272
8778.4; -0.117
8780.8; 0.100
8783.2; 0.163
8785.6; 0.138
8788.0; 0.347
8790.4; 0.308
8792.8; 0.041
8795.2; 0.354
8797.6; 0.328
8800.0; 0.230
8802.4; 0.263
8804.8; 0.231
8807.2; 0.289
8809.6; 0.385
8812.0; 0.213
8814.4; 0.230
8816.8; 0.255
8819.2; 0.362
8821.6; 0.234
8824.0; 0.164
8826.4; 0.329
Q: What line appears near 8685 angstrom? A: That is H-beta 4861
